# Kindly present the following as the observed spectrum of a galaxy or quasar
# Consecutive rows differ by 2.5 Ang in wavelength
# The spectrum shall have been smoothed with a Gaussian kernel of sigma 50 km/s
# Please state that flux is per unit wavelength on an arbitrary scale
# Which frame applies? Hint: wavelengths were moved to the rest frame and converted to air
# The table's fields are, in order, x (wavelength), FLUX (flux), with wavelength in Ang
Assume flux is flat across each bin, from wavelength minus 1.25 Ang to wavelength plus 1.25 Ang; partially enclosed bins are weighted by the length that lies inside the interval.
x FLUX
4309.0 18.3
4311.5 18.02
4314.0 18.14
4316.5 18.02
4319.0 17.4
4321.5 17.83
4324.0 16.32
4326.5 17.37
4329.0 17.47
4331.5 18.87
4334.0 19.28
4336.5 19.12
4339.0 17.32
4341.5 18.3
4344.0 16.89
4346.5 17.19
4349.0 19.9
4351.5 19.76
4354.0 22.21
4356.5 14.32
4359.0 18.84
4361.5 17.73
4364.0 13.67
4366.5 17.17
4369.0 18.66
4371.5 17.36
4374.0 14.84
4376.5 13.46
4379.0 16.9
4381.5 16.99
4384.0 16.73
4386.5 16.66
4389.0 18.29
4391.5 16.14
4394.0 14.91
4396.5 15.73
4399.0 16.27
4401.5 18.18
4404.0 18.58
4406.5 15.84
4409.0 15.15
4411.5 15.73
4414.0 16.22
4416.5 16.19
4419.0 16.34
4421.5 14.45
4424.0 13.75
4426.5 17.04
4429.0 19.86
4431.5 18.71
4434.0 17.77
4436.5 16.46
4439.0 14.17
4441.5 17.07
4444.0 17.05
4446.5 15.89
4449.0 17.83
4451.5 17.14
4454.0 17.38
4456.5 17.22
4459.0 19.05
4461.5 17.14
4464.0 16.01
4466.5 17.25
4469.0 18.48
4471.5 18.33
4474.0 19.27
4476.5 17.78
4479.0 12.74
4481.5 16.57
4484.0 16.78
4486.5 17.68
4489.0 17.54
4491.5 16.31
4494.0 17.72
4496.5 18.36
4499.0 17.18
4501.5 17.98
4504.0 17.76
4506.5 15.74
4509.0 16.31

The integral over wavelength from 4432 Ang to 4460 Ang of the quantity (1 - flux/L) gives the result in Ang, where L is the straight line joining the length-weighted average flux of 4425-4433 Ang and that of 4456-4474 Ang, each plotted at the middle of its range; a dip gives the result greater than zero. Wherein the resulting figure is 1.62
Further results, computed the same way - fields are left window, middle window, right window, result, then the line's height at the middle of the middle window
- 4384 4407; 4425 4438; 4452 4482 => -0.60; 17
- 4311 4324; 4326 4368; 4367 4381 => -2.42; 17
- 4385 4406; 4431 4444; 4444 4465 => 0.26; 17.1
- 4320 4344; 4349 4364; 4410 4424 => -0.88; 17.3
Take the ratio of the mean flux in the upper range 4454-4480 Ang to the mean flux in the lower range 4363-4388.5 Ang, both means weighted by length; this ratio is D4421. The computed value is 1.1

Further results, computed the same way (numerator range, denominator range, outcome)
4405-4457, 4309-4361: 0.91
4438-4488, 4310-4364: 0.95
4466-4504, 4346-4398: 1.02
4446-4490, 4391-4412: 1.06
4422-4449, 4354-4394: 1.01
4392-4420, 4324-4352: 0.90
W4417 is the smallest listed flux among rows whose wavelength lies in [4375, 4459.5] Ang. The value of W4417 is 13.46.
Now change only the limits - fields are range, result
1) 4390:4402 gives 14.91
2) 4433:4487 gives 12.74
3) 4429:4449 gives 14.17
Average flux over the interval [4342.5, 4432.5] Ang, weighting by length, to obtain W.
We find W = 16.9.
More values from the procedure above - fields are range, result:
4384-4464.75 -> 16.7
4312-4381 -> 17.6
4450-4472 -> 17.5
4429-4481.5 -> 17.2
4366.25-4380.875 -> 16.4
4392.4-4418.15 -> 16.3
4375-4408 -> 16.5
